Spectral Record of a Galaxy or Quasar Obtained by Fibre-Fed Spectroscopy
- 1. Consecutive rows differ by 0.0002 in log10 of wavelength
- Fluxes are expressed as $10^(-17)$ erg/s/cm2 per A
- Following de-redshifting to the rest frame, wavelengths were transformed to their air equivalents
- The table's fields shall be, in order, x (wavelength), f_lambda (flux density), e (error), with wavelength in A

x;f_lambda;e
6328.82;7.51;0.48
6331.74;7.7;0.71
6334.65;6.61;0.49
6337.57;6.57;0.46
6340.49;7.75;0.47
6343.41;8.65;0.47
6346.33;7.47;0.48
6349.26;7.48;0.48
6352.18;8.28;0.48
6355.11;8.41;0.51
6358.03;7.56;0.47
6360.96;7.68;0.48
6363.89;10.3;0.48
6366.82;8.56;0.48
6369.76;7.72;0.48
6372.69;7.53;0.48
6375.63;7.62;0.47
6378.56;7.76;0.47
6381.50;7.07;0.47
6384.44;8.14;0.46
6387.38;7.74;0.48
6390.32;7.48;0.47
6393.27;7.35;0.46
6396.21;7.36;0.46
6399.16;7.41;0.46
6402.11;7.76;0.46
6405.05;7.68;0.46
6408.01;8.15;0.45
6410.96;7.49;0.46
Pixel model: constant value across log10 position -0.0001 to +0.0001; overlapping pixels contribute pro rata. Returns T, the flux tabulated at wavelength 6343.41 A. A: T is 8.65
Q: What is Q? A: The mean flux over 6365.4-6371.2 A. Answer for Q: 8.13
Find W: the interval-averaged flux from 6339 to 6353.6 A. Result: 7.92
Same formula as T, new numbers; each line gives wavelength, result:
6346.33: 7.47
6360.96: 7.68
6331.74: 7.7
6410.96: 7.49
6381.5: 7.07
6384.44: 8.14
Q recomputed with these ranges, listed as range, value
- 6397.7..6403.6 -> 7.59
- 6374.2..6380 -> 7.7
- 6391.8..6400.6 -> 7.37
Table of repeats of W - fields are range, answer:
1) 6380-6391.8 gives 7.6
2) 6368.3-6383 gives 7.54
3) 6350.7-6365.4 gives 8.45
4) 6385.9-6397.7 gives 7.48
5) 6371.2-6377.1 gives 7.58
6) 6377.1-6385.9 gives 7.65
